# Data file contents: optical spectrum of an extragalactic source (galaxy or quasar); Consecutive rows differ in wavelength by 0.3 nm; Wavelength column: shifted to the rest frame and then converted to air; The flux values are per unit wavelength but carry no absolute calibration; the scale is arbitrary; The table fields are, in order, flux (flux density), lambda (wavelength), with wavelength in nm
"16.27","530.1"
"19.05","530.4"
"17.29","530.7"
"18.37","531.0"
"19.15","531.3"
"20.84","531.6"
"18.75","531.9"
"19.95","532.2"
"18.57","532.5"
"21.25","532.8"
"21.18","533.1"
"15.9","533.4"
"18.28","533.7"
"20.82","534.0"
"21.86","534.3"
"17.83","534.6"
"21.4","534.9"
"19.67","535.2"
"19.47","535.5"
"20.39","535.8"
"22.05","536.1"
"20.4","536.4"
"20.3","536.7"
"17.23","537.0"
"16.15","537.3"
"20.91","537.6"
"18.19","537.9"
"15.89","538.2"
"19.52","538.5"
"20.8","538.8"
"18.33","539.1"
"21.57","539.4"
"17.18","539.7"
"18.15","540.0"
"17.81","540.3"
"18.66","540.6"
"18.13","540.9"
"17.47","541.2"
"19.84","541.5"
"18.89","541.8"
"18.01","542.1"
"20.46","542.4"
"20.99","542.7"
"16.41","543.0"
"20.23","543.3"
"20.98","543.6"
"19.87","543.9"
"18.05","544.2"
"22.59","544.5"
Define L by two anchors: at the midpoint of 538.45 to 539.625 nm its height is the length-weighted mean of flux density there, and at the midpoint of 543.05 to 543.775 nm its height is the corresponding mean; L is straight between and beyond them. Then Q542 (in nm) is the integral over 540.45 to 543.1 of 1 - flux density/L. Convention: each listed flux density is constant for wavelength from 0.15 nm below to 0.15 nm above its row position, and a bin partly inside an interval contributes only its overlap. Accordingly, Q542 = 0.15 nm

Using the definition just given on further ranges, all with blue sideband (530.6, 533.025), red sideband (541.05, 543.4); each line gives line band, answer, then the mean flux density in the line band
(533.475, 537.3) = -0.10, 19.7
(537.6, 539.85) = 0.02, 18.9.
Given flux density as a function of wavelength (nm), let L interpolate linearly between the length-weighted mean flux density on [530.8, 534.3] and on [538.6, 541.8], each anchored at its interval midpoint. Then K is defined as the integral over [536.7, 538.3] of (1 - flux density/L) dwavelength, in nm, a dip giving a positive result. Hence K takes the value 0.09 nm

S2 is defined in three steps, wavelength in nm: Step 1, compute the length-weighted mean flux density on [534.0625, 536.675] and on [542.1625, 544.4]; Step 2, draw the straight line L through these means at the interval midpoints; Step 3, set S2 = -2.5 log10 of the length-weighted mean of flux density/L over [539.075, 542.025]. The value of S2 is 0.07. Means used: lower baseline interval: 20.4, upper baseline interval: 19.6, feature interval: 18.6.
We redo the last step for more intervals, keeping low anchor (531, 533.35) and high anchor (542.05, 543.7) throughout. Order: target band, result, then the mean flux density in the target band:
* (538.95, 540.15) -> 0.04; 18.8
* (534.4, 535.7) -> 0.00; 19.7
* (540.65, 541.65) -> 0.06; 18.5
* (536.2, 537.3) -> 0.04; 19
